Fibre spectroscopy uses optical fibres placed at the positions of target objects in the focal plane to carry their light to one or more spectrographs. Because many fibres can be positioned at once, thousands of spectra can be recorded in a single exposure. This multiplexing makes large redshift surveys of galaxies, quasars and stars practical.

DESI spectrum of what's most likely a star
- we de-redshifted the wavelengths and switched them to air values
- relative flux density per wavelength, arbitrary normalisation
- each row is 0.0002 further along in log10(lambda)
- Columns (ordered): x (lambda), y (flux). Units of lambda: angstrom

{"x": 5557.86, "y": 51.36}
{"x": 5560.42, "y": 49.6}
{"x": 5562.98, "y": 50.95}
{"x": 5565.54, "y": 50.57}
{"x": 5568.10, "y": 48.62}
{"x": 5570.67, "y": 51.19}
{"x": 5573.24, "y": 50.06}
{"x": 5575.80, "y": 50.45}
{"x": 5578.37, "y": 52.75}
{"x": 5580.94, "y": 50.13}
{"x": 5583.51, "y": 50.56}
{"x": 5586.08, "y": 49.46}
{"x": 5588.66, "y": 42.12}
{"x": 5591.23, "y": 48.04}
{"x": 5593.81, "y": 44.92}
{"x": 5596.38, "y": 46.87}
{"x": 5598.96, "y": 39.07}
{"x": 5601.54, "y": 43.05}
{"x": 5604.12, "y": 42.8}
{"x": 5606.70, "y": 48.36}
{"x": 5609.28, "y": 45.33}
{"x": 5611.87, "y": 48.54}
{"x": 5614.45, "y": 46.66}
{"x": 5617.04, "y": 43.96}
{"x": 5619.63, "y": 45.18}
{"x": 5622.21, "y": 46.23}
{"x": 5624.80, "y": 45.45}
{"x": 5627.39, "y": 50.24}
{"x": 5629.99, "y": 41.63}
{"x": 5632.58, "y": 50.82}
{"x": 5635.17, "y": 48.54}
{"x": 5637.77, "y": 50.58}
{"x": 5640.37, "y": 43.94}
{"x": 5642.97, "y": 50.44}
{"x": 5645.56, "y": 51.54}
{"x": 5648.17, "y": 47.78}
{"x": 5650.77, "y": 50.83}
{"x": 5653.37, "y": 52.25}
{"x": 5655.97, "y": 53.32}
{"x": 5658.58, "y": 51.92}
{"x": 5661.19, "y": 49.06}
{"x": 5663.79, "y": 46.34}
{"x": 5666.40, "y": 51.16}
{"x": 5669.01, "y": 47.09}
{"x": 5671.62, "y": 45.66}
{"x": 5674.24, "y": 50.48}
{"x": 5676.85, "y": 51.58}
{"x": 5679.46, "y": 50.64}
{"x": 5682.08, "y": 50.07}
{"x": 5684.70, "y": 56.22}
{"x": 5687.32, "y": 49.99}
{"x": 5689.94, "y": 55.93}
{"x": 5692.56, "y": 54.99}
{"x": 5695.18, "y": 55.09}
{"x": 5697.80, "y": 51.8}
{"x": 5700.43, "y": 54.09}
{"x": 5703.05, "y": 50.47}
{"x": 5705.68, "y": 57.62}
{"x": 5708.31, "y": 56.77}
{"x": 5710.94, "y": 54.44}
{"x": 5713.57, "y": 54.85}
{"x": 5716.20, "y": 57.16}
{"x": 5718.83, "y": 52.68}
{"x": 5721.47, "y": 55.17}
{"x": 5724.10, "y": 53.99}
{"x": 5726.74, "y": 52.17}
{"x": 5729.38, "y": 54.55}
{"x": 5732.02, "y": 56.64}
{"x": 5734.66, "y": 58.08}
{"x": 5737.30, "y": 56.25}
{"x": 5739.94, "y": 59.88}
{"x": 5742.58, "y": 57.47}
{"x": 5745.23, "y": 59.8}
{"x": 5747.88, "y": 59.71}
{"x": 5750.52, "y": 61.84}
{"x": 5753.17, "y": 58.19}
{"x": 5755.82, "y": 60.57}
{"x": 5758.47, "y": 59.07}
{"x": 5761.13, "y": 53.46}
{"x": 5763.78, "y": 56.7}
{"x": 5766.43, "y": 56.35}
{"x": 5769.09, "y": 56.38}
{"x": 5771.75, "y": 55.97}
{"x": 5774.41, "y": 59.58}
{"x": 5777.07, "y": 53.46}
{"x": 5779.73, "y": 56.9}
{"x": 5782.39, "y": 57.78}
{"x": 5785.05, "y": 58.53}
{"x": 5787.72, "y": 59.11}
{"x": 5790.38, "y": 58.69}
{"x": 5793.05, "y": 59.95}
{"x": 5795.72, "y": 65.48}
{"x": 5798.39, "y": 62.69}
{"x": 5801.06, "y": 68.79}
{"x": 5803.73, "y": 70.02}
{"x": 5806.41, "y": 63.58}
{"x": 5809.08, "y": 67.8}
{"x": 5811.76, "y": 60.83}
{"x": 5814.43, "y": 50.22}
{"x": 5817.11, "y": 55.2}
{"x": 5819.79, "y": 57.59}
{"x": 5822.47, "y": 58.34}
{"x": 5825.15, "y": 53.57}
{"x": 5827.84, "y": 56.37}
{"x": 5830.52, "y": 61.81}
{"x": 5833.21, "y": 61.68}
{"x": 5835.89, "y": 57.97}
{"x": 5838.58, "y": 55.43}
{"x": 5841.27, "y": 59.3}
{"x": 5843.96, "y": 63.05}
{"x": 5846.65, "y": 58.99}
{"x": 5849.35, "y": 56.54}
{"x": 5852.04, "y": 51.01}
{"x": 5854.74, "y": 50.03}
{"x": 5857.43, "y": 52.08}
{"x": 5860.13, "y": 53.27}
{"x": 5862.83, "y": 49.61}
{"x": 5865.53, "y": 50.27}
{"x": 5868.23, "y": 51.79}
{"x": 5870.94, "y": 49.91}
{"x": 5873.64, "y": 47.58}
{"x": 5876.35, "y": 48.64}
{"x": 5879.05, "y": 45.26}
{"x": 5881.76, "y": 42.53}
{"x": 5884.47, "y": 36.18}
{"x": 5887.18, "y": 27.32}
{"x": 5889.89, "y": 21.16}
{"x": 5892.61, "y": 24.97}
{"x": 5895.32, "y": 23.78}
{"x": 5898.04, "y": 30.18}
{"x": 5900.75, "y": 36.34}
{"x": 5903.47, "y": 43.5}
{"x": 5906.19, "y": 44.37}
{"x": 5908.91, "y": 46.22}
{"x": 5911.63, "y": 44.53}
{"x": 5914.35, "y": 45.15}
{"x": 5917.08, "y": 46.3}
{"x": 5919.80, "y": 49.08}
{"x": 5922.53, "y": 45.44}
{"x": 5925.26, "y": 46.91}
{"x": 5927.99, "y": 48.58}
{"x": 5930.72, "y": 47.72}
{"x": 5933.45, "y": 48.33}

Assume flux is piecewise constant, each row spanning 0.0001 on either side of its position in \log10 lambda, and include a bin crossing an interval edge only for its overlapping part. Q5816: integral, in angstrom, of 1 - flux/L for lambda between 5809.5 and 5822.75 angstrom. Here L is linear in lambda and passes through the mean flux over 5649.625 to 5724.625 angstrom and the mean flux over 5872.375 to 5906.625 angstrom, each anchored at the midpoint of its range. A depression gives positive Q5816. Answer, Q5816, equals -4.8 angstrom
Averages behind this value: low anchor 52.5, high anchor 36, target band 57.1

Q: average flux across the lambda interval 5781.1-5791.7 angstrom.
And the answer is 58.6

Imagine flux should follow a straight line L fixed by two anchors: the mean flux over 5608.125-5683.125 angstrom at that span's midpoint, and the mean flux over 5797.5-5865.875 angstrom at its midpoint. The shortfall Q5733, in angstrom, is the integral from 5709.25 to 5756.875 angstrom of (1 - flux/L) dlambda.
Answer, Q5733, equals -3.46 angstrom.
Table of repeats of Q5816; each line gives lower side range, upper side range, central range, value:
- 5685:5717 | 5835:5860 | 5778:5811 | -4.14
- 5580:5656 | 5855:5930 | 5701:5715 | -2.78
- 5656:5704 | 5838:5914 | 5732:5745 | -2.24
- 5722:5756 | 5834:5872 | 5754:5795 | -0.81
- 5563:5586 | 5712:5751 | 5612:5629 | 1.93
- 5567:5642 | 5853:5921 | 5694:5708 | -2.62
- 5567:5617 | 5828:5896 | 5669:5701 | -2.92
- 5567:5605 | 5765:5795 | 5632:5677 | 1.27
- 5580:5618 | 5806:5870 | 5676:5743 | -4.97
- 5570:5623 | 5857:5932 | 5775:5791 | -4.77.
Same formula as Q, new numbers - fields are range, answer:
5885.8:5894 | 24.5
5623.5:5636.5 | 47.3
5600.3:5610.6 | 44.9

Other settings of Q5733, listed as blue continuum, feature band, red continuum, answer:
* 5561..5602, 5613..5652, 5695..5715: 2.4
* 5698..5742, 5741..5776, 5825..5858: -1.4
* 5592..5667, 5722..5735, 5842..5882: -1.5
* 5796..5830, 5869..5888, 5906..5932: 3.2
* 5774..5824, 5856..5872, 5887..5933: -0.9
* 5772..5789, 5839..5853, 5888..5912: -4.0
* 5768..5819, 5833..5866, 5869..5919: -4.5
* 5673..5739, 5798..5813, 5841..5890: -4.5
